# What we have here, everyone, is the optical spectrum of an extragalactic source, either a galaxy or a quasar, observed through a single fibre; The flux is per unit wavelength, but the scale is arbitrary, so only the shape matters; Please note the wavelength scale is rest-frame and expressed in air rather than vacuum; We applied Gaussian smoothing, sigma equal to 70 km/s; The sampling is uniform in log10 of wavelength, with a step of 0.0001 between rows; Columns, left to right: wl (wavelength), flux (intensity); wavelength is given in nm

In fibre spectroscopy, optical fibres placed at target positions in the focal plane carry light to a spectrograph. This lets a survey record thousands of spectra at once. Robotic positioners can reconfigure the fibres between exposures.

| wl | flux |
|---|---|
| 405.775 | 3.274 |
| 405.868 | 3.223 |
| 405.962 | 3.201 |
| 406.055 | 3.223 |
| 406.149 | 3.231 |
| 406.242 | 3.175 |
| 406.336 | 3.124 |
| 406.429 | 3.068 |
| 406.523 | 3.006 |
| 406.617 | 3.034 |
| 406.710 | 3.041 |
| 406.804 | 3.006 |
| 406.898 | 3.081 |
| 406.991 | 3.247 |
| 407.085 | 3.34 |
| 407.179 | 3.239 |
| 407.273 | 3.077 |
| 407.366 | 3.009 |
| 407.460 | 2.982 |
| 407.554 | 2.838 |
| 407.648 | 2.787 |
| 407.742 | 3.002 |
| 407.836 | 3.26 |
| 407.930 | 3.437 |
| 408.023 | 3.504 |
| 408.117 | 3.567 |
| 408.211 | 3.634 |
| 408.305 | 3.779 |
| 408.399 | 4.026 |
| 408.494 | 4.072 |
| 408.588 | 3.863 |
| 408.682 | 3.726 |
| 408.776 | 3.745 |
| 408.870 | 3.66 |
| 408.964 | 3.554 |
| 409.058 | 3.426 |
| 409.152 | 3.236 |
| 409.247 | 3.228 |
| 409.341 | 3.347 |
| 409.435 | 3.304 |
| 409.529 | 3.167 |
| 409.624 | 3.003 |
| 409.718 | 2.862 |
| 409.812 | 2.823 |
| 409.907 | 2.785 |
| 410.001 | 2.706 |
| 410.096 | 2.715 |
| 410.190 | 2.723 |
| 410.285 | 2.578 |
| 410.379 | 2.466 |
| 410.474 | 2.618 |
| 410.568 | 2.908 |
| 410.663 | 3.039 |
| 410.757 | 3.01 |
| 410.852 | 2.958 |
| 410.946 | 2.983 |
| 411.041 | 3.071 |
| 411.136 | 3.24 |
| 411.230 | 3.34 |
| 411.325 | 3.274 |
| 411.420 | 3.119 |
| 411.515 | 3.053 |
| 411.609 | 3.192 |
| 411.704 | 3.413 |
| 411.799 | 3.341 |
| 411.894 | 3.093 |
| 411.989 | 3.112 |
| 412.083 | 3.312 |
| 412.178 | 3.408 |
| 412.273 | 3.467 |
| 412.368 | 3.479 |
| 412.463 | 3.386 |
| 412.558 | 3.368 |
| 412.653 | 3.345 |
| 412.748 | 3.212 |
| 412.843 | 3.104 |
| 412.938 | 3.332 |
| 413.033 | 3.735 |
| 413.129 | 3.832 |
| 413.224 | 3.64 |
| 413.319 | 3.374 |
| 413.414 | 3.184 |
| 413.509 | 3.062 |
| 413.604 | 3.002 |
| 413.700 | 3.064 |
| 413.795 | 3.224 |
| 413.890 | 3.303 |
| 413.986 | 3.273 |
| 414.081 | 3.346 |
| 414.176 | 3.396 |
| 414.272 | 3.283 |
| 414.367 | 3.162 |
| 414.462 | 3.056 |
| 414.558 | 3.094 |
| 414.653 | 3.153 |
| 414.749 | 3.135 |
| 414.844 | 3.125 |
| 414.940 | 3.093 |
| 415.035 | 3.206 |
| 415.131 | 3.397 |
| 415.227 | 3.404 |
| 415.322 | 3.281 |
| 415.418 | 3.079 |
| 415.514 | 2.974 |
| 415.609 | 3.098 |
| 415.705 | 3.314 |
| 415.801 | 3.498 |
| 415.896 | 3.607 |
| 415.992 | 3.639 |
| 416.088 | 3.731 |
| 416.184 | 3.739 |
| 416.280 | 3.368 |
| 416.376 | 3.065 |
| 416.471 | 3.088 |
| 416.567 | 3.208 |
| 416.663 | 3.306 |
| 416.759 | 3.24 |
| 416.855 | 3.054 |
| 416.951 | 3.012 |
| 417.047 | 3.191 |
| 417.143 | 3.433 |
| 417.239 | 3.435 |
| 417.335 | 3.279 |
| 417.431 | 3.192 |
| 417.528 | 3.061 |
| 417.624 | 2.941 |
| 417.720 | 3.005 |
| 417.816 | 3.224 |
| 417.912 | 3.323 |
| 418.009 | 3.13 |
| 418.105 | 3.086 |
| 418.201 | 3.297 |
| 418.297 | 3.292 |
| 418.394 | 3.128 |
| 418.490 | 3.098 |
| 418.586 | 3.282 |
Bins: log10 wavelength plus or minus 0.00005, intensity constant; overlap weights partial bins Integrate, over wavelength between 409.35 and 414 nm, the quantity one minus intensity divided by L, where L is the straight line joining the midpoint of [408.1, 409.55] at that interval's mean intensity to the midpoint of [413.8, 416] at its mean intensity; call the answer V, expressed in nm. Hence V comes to 0.38 nm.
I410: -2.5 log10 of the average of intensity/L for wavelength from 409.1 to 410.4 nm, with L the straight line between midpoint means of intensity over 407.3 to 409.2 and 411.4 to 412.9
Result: 0.16 mag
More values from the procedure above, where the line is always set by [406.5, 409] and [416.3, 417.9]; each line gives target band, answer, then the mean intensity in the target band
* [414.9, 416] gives -0.03 mag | 3.29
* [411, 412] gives 0.03 mag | 3.21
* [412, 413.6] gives -0.04 mag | 3.37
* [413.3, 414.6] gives 0.01 mag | 3.2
